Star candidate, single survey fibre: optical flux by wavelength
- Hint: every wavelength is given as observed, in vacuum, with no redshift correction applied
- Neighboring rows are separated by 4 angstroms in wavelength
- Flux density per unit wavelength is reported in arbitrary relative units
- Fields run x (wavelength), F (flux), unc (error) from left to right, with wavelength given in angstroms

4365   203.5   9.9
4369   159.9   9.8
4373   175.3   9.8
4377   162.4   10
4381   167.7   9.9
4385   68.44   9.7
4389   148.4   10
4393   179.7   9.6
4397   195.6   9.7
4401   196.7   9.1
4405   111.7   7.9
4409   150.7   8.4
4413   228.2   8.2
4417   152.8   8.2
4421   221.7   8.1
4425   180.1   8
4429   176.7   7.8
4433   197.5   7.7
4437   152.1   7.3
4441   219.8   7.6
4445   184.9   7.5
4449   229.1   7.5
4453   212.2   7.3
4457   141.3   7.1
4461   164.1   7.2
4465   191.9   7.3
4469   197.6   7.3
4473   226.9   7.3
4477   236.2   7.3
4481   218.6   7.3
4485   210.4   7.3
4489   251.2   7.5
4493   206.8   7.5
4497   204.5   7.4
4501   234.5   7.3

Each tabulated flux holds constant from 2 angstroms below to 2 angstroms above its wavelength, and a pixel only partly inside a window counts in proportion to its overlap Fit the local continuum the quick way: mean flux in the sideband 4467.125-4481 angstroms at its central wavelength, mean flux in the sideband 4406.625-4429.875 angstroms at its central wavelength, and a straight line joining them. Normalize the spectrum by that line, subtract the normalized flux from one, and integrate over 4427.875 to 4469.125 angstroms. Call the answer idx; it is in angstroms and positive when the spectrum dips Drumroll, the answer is 3.2 angstroms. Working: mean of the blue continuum 184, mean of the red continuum 220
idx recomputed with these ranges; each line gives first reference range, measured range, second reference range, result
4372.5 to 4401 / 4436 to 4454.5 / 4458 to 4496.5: -1.0 angstroms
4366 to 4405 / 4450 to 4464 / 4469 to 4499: 1.8 angstroms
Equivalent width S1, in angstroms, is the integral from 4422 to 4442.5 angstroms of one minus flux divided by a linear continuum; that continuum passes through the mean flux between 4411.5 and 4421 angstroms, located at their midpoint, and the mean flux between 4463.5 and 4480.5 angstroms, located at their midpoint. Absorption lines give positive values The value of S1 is 1.5 angstroms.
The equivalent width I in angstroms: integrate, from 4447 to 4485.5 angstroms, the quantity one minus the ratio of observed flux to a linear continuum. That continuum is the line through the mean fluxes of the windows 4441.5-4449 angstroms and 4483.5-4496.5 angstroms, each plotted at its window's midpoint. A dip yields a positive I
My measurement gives 1.72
